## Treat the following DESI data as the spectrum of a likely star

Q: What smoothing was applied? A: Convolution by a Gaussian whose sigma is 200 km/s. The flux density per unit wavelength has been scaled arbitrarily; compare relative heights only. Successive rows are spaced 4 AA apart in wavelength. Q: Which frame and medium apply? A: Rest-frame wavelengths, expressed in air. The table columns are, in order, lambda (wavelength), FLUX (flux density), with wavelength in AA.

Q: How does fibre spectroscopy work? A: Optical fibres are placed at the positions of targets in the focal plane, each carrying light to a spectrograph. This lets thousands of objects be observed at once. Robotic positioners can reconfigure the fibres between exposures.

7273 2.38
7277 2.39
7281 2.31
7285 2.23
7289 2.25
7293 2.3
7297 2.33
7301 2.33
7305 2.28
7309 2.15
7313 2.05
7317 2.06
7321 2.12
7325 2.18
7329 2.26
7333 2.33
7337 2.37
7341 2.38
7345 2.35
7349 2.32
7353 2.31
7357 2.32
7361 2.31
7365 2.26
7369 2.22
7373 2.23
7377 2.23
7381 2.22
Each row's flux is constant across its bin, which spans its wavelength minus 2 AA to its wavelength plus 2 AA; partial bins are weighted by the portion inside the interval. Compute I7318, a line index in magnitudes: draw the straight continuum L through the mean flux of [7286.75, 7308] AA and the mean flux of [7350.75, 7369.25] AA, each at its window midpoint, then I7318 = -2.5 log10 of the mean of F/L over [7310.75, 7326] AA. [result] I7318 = 0.10 mag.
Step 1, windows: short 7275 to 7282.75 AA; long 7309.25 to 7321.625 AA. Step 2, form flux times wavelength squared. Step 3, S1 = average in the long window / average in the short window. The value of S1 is 0.9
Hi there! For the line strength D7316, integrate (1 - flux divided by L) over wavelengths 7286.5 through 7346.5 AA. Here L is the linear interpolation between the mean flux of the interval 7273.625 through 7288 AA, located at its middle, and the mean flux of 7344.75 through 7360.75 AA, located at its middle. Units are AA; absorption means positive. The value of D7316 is 1.77 AA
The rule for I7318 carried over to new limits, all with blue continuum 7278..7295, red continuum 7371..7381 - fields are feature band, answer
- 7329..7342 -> -0.043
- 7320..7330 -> 0.035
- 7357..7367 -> -0.027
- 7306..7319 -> 0.081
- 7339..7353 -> -0.047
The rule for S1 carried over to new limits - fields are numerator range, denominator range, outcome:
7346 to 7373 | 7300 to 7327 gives 1.07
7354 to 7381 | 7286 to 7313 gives 1.02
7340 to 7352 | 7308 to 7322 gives 1.13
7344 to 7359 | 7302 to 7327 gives 1.09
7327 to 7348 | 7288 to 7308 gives 1.03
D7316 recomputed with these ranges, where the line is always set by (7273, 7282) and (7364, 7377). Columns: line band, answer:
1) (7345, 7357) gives -0.3 AA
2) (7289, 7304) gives 0.2 AA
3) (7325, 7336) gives 0.0 AA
